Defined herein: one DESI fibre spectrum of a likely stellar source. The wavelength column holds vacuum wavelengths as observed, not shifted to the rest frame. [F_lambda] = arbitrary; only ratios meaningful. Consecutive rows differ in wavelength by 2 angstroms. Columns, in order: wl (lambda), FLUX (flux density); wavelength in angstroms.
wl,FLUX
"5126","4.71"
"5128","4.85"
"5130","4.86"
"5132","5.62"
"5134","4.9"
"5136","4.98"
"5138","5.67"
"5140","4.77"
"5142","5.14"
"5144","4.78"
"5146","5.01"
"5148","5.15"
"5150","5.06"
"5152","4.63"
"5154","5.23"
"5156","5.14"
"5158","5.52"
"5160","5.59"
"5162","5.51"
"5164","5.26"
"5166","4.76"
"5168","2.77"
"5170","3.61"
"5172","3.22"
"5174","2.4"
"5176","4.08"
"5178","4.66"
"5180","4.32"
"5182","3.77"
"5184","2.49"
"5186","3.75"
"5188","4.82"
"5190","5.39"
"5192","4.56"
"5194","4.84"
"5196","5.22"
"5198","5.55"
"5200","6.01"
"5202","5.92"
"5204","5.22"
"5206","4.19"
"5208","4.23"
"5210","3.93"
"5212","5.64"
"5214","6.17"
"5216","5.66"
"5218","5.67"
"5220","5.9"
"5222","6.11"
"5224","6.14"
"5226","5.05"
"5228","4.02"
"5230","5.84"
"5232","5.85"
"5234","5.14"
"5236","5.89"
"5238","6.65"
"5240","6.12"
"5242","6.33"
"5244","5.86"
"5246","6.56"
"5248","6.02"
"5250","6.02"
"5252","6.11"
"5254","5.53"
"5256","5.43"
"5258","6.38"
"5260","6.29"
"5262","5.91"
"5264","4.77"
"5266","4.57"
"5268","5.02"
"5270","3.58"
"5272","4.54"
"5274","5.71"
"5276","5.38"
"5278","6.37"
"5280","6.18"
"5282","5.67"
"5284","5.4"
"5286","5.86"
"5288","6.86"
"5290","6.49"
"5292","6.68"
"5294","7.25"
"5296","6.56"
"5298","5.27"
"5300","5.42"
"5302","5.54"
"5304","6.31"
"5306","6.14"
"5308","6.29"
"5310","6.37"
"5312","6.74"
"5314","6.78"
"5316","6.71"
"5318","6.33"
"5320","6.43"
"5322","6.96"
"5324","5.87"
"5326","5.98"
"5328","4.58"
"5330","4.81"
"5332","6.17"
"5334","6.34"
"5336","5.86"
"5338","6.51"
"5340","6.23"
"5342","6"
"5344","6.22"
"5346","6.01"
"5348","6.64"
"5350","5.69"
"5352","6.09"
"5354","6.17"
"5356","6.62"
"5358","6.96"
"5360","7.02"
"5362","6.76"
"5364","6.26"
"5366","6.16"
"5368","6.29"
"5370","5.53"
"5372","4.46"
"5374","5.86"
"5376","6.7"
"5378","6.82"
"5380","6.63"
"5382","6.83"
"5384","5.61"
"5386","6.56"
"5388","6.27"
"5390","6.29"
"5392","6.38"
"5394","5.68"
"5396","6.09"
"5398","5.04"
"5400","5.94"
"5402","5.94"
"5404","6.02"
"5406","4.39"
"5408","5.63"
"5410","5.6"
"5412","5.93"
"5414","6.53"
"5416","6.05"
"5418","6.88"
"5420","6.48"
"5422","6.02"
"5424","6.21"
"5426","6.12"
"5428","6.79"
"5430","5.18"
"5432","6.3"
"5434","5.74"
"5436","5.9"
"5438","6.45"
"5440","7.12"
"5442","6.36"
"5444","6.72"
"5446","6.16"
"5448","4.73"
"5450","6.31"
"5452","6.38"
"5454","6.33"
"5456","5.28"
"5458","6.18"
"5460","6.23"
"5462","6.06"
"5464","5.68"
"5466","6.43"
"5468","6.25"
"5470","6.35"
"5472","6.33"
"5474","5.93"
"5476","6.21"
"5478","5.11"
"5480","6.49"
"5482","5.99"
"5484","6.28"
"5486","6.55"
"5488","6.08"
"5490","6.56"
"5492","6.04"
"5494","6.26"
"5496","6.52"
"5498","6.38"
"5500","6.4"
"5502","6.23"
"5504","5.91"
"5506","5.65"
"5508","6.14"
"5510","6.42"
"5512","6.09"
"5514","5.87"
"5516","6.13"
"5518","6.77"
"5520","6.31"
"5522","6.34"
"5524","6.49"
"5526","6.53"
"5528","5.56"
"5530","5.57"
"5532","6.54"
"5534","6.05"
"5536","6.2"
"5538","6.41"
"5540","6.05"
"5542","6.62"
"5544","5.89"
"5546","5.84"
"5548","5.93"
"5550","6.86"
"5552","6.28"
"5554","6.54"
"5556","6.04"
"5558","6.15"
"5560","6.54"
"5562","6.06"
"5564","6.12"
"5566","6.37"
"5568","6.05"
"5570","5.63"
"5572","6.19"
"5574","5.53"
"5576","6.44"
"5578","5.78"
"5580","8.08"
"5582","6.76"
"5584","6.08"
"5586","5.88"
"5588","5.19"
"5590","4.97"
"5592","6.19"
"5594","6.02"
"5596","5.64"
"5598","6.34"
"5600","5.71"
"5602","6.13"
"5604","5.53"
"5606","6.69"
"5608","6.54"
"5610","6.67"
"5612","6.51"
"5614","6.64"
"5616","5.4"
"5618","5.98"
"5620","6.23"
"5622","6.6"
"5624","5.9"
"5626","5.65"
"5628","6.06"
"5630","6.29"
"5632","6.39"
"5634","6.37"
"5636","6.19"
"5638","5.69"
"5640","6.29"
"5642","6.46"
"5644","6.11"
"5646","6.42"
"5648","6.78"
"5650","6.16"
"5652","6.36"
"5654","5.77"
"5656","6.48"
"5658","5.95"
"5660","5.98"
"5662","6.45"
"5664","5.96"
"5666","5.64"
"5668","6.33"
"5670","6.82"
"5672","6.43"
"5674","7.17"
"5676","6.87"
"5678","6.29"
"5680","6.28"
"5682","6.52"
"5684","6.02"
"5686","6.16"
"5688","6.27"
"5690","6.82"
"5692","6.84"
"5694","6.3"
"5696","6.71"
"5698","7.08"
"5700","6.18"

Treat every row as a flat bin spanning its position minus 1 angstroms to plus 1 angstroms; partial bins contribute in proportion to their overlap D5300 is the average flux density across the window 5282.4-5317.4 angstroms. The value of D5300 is 6.26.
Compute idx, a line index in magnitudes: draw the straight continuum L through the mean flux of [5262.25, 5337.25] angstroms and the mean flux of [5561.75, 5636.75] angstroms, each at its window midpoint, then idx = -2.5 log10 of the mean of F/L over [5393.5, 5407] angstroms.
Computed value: 0.073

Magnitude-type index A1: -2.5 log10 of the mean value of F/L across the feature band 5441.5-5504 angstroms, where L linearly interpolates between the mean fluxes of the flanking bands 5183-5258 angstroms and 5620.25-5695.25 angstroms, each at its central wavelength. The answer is -0.04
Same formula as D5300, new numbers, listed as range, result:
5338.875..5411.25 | 6.09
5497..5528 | 6.22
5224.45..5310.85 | 5.8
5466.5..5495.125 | 6.18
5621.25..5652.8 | 6.23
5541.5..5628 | 6.14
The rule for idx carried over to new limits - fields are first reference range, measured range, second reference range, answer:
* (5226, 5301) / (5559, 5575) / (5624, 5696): 0.02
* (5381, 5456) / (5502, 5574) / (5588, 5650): -0.01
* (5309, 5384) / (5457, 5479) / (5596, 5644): 0.02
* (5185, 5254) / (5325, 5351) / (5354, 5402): 0.02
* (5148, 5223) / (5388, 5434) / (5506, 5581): -0.05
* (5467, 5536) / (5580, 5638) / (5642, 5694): 0.03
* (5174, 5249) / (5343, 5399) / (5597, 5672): -0.12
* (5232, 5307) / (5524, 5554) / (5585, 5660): -0.03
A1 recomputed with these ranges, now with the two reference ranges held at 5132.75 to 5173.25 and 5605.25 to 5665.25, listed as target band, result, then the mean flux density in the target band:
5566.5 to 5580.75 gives -0.03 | 6.22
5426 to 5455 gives -0.09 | 6.17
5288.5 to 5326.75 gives -0.20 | 6.33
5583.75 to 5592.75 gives 0.09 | 5.61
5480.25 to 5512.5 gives -0.07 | 6.23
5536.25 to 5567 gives -0.05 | 6.25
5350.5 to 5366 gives -0.20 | 6.5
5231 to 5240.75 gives -0.17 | 5.93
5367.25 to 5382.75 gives -0.12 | 6.13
